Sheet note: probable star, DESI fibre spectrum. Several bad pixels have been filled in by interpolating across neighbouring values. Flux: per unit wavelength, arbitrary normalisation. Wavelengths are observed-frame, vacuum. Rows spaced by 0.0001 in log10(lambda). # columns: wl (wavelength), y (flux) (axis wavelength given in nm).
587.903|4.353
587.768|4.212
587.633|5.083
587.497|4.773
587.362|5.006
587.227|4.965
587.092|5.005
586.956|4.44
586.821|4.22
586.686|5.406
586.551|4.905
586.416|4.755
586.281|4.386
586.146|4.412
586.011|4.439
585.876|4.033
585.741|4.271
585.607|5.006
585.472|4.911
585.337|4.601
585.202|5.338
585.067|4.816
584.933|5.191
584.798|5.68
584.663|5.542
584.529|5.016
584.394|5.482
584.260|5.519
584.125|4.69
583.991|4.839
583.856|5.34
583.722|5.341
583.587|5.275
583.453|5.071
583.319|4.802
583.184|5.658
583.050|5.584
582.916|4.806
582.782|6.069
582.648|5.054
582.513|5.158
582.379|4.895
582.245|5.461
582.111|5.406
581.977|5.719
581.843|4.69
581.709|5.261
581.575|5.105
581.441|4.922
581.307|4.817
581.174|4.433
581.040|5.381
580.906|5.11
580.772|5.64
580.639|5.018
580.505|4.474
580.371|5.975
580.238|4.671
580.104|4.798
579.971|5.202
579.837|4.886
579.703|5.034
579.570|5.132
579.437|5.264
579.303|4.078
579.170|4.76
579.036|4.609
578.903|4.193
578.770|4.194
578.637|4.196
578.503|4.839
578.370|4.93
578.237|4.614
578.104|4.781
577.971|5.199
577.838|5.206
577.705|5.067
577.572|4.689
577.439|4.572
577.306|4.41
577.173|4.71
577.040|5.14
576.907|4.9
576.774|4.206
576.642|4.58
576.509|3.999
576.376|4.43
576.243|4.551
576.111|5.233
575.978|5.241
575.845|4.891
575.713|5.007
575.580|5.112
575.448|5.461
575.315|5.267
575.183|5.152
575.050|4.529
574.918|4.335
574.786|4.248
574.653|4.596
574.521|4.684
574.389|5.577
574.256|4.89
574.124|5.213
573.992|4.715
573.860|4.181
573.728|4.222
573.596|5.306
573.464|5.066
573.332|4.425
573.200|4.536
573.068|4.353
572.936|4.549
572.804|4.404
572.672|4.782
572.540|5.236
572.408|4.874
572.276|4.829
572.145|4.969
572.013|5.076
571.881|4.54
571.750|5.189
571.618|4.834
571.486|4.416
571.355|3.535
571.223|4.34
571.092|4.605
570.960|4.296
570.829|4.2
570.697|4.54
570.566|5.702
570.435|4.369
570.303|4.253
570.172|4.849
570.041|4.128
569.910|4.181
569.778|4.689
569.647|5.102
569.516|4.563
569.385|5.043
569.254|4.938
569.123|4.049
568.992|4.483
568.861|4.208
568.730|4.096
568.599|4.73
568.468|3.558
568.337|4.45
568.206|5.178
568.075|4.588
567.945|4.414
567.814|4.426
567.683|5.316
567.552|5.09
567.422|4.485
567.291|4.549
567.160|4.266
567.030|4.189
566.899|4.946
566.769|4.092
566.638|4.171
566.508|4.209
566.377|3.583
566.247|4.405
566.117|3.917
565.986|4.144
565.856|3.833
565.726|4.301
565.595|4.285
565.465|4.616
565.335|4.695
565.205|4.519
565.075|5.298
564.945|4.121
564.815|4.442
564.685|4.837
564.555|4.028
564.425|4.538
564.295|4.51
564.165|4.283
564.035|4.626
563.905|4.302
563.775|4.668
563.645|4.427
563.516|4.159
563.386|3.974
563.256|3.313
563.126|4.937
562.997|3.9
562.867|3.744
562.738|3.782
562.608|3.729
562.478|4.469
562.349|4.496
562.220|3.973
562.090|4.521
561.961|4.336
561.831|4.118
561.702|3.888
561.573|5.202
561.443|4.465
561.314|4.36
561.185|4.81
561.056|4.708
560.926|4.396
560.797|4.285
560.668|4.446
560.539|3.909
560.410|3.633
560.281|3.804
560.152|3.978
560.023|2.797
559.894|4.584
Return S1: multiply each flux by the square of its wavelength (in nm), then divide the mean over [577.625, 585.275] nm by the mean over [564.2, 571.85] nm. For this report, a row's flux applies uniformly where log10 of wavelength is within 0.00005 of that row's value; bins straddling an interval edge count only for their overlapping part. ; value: 1.19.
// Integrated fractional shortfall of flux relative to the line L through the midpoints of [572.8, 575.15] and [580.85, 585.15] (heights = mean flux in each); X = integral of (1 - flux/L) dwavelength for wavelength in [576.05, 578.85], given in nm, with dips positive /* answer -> 0.11 nm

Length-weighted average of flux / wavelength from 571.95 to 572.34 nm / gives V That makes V 4.96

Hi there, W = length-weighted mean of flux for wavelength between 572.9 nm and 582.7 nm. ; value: 4.85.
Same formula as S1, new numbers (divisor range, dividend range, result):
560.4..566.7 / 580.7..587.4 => 1.26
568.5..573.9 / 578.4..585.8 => 1.14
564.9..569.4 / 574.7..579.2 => 1.11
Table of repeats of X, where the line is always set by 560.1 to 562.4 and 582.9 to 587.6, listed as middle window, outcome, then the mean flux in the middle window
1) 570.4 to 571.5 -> 0.028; 4.45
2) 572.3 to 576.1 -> -0.137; 4.82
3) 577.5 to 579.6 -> 0.021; 4.73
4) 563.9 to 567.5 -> 0.042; 4.37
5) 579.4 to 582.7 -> -0.174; 5.1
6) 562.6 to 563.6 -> 0.088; 3.97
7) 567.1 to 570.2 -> -0.037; 4.55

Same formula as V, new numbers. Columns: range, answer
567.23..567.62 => 4.71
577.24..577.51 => 4.49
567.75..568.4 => 4.61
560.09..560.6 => 3.83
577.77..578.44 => 4.95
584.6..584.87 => 5.59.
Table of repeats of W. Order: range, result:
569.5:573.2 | 4.62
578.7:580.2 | 4.74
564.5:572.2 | 4.49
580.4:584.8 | 5.19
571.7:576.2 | 4.84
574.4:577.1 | 4.79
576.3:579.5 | 4.65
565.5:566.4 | 4.11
